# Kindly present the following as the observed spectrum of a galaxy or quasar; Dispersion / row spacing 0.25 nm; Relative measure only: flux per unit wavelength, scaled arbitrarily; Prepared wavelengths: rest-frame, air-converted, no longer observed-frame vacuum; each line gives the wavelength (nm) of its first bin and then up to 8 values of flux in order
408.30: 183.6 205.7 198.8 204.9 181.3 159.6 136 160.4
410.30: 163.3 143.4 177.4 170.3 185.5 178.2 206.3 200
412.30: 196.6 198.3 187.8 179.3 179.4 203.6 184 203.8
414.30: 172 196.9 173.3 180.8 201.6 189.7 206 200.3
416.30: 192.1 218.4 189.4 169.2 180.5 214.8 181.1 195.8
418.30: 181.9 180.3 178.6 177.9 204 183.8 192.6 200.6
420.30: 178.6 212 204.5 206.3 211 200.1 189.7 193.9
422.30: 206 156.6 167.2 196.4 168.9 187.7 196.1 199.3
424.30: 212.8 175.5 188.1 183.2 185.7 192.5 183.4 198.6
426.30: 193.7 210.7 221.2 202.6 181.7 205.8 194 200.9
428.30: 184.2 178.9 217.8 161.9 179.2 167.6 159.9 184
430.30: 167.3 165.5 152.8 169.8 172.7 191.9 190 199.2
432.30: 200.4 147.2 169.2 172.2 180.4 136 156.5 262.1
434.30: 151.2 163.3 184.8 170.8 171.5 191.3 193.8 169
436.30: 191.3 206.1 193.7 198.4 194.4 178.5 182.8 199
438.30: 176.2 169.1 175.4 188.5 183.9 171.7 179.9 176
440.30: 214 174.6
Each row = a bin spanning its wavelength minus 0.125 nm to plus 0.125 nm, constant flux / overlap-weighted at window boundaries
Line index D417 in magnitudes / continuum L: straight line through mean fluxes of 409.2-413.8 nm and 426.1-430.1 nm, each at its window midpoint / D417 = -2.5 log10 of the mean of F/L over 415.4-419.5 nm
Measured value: -0.05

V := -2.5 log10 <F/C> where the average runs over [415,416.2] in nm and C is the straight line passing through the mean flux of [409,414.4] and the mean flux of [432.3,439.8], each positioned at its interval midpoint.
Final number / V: -0.09 mag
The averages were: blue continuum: 180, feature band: 197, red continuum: 181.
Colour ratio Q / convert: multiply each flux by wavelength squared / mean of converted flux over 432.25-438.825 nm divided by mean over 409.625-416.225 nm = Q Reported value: 1.10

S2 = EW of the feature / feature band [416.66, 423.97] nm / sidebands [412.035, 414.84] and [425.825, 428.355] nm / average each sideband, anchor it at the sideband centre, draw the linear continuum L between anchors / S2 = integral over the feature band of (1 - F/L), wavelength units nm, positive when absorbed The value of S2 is 0.17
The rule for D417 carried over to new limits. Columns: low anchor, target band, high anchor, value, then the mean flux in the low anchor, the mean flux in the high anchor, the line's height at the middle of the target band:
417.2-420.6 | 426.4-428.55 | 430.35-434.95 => -0.10 mag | 190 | 176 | 181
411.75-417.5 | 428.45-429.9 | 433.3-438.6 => 0.05 mag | 192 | 183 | 186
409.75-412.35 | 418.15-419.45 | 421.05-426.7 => 0.00 mag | 175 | 191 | 185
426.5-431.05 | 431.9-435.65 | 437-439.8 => 0.04 mag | 184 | 183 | 184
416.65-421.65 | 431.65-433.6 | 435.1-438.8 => 0.07 mag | 192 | 186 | 188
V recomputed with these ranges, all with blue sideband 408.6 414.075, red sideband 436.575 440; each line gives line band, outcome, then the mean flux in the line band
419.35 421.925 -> -0.088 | 198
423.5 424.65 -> -0.070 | 195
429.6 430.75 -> 0.096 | 168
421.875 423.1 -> -0.004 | 183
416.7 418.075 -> -0.033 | 188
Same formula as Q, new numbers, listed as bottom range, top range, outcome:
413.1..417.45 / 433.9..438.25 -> 1.09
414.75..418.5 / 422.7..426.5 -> 1.02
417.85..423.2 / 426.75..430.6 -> 1.01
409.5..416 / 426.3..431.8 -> 1.09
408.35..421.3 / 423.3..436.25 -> 1.05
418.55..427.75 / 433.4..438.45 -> 1.01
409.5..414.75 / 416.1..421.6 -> 1.11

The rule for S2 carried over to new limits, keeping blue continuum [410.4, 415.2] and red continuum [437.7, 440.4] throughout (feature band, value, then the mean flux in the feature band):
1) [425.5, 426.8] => -0.10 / 198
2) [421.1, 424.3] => -0.11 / 191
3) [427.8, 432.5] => 0.09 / 180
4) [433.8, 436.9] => -0.05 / 186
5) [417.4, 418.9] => -0.03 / 189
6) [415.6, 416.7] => -0.11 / 203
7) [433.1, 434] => 0.08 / 168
